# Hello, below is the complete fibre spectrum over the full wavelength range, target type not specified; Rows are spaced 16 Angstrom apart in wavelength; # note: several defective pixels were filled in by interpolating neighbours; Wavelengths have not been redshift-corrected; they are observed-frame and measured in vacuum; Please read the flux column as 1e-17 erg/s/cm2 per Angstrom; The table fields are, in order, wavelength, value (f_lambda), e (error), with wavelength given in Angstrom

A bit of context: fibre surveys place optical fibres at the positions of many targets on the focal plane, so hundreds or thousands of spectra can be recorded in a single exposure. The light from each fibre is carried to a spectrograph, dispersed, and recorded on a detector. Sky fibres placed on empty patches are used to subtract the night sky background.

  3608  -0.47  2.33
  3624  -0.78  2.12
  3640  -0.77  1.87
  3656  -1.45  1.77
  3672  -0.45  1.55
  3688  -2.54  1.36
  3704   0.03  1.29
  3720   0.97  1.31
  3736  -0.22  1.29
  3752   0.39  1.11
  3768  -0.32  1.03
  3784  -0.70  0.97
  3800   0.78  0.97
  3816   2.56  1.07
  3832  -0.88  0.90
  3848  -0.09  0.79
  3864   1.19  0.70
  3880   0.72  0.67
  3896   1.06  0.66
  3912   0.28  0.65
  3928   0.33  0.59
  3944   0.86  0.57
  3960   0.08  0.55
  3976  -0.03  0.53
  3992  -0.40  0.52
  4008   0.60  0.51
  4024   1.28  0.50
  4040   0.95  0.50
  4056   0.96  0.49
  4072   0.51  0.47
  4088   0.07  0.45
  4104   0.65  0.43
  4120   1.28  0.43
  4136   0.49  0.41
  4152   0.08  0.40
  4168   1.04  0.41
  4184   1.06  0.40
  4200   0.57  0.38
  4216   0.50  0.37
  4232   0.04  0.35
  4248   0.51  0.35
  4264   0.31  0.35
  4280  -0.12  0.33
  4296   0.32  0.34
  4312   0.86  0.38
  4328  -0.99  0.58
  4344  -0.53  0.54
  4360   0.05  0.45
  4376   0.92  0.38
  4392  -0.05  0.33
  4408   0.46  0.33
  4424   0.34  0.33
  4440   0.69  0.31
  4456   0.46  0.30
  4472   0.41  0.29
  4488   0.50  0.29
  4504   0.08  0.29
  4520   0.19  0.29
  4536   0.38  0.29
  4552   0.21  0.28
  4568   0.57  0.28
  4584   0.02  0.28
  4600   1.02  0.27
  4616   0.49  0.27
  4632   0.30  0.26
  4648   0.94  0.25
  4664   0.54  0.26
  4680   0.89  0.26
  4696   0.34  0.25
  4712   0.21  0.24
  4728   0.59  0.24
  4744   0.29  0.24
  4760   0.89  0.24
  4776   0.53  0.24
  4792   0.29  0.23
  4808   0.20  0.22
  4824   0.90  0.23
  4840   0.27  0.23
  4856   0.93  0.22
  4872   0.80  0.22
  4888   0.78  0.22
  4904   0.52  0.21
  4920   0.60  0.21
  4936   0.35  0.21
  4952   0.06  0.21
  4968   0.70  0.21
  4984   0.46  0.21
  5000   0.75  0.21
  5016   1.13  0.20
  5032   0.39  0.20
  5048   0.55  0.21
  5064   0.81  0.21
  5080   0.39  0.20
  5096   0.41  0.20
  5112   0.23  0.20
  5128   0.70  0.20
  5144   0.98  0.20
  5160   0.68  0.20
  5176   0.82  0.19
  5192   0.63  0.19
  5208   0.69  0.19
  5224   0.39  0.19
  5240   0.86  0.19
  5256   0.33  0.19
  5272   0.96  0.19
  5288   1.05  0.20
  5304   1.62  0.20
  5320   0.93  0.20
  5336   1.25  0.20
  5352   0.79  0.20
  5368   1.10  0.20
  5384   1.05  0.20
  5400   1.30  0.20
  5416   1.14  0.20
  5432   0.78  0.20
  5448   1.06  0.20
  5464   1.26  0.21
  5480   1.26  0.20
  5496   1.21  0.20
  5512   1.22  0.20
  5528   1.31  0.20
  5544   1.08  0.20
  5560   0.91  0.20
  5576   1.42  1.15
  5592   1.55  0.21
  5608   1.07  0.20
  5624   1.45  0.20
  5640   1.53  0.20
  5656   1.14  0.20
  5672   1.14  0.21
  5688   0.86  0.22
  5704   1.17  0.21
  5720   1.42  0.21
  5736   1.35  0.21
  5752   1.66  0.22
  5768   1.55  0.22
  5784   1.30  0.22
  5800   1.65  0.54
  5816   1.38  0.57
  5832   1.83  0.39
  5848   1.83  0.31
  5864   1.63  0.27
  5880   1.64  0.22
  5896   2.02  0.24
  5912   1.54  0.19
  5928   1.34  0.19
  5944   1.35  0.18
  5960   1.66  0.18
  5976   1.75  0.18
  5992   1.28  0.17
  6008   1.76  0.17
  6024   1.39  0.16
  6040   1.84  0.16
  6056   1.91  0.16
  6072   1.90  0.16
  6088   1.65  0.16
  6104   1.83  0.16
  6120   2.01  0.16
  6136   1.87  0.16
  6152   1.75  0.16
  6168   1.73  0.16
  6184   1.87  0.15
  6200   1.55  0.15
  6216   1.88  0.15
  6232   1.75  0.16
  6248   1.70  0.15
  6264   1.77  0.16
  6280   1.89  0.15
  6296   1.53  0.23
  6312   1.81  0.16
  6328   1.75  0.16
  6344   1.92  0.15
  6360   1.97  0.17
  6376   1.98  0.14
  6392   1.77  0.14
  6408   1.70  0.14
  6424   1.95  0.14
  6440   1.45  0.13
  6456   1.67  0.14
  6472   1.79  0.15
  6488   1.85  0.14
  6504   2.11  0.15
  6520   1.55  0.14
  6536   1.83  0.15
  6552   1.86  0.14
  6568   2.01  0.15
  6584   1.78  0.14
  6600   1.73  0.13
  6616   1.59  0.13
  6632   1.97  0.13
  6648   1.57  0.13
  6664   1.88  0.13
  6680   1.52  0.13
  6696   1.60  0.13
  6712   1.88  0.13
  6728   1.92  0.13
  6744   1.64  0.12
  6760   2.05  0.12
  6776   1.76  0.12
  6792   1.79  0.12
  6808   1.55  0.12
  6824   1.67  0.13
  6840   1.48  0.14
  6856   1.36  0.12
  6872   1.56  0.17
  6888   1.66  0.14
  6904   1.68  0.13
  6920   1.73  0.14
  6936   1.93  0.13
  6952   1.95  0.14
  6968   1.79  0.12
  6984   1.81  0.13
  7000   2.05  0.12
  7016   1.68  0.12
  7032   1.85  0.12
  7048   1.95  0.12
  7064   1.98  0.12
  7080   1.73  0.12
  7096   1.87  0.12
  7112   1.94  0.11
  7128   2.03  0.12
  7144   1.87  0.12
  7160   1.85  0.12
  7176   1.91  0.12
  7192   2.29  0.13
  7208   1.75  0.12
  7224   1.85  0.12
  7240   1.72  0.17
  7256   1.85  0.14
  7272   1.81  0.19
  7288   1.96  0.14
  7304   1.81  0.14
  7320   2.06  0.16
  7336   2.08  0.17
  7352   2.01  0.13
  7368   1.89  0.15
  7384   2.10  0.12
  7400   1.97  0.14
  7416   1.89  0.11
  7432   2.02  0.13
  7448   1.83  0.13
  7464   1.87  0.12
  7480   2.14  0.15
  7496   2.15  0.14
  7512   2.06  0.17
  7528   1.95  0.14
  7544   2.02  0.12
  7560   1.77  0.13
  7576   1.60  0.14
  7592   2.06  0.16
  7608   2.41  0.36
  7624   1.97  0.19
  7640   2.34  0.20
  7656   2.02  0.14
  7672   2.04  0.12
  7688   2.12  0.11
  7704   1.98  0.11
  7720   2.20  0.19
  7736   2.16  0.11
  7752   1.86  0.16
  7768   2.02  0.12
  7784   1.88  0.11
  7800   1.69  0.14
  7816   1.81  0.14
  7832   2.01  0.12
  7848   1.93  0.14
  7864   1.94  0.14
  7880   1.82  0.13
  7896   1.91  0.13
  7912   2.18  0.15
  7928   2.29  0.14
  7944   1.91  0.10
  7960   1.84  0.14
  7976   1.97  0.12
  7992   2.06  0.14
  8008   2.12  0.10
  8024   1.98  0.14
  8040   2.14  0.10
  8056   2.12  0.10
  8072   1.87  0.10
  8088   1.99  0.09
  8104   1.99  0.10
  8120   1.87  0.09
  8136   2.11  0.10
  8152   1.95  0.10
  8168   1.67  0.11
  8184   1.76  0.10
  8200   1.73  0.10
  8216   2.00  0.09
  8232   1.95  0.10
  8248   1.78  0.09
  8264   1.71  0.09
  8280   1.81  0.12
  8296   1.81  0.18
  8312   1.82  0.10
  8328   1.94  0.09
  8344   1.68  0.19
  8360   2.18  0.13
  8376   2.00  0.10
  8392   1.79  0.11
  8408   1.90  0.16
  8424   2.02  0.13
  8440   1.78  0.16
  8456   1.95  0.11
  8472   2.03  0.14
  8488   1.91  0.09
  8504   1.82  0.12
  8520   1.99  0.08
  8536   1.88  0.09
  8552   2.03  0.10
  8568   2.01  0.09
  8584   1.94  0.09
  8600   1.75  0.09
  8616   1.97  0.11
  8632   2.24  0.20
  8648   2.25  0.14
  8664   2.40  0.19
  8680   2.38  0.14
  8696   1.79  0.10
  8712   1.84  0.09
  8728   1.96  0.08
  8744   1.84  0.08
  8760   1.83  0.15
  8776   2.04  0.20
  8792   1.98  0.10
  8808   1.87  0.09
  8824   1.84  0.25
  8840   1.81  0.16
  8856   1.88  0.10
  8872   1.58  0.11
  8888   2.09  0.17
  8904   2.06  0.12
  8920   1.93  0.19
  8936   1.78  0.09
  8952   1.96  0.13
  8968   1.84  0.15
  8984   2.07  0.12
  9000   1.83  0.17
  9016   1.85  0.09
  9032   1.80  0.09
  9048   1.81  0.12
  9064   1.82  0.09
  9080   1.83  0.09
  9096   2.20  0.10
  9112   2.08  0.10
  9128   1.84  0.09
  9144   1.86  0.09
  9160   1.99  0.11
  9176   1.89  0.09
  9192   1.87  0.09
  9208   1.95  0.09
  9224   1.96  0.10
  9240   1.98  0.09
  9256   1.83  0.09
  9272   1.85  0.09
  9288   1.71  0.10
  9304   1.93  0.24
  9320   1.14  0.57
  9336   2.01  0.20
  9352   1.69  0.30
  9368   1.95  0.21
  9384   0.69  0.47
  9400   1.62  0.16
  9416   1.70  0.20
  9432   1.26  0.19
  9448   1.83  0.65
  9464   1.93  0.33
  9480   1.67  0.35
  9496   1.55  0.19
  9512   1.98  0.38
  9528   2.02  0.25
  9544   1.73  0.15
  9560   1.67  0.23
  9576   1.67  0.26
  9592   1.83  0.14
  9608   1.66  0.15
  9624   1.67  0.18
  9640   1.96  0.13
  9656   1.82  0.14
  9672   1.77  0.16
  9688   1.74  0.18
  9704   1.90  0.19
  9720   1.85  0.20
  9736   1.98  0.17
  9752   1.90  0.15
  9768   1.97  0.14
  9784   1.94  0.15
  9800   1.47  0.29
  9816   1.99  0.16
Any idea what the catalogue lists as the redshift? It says 0.325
